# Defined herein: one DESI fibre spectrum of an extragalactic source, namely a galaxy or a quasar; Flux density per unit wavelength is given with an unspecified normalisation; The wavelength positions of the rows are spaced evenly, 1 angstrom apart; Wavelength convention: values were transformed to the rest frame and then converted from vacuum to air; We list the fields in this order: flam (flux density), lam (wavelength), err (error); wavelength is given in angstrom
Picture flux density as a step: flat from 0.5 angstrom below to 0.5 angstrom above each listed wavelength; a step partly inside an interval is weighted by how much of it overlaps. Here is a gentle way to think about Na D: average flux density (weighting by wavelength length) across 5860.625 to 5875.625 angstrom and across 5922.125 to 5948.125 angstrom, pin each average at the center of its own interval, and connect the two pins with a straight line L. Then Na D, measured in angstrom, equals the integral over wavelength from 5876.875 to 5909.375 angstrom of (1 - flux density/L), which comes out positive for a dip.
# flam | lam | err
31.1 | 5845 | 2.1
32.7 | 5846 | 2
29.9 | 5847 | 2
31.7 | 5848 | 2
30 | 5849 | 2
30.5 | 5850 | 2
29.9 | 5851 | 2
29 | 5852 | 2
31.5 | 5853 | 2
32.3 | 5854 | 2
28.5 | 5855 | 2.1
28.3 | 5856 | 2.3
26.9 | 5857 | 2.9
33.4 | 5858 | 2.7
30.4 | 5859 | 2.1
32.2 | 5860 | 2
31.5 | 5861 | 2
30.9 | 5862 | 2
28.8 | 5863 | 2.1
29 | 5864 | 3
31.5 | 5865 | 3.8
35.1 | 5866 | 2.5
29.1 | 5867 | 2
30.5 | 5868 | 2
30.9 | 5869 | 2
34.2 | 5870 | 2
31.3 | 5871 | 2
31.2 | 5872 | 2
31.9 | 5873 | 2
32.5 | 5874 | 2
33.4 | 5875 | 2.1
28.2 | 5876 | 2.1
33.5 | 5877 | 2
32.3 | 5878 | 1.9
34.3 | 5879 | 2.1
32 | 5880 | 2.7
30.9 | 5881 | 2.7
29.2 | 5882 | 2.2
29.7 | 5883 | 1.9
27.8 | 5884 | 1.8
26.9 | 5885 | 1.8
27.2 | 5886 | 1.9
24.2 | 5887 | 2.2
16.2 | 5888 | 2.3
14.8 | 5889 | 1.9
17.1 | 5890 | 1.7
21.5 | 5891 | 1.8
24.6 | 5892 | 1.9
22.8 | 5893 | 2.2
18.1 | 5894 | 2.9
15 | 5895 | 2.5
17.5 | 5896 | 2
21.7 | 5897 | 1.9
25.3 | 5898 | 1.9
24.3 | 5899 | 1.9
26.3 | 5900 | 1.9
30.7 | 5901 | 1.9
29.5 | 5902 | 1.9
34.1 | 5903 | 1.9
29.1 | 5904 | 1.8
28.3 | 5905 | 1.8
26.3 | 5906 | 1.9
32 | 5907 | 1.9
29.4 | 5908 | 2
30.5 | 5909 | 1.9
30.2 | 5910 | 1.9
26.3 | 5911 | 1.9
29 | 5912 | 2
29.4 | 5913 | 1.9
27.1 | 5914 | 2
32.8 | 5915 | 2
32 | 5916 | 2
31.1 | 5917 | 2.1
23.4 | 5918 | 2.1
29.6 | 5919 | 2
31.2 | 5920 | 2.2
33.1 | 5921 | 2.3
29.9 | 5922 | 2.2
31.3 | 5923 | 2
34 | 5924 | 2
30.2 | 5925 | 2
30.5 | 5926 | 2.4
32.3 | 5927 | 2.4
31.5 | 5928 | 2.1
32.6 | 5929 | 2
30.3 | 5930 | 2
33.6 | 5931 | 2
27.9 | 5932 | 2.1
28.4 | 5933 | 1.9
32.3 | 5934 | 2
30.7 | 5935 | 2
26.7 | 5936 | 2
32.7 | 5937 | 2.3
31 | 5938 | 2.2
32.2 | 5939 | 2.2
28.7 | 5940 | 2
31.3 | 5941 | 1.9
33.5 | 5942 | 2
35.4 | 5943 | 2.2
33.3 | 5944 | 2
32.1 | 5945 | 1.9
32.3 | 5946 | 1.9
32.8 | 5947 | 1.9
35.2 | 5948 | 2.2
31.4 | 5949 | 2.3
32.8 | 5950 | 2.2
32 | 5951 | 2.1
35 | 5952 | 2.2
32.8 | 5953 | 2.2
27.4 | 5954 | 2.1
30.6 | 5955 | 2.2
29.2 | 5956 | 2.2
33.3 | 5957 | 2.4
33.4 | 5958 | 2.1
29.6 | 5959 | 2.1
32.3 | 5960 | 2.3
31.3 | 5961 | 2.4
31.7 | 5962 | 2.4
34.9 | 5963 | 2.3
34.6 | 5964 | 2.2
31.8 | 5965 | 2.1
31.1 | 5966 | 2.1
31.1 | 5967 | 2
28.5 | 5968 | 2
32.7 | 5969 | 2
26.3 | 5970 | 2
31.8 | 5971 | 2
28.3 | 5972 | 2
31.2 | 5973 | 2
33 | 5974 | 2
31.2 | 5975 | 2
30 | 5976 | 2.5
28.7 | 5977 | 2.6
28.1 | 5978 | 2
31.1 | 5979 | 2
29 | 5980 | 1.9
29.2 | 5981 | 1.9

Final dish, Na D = 5.6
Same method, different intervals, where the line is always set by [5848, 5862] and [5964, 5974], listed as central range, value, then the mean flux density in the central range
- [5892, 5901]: 2.5 angstrom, 22.1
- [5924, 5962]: -1.3 angstrom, 31.6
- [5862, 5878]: -0.5 angstrom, 31.4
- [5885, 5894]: 2.7 angstrom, 21.2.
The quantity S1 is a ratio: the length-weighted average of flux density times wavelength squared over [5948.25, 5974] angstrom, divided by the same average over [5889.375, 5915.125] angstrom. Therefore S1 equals 1.2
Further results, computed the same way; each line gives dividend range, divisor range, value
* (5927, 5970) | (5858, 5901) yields 1.17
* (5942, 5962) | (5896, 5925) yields 1.13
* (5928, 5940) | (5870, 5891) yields 1.11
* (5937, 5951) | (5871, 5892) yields 1.19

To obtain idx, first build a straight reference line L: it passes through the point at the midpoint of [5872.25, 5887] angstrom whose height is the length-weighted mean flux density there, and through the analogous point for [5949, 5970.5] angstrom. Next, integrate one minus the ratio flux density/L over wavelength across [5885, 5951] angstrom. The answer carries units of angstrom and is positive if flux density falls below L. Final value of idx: 5.1 angstrom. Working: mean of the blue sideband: 30.5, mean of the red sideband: 31.5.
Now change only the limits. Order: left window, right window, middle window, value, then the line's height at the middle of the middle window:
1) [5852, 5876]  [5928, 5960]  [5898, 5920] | 1.6 angstrom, 31.4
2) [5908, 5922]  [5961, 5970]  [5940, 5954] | -0.8 angstrom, 30.9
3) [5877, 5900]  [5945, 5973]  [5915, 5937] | -1.9 angstrom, 28.3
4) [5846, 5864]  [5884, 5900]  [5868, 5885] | -4.1 angstrom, 25.2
